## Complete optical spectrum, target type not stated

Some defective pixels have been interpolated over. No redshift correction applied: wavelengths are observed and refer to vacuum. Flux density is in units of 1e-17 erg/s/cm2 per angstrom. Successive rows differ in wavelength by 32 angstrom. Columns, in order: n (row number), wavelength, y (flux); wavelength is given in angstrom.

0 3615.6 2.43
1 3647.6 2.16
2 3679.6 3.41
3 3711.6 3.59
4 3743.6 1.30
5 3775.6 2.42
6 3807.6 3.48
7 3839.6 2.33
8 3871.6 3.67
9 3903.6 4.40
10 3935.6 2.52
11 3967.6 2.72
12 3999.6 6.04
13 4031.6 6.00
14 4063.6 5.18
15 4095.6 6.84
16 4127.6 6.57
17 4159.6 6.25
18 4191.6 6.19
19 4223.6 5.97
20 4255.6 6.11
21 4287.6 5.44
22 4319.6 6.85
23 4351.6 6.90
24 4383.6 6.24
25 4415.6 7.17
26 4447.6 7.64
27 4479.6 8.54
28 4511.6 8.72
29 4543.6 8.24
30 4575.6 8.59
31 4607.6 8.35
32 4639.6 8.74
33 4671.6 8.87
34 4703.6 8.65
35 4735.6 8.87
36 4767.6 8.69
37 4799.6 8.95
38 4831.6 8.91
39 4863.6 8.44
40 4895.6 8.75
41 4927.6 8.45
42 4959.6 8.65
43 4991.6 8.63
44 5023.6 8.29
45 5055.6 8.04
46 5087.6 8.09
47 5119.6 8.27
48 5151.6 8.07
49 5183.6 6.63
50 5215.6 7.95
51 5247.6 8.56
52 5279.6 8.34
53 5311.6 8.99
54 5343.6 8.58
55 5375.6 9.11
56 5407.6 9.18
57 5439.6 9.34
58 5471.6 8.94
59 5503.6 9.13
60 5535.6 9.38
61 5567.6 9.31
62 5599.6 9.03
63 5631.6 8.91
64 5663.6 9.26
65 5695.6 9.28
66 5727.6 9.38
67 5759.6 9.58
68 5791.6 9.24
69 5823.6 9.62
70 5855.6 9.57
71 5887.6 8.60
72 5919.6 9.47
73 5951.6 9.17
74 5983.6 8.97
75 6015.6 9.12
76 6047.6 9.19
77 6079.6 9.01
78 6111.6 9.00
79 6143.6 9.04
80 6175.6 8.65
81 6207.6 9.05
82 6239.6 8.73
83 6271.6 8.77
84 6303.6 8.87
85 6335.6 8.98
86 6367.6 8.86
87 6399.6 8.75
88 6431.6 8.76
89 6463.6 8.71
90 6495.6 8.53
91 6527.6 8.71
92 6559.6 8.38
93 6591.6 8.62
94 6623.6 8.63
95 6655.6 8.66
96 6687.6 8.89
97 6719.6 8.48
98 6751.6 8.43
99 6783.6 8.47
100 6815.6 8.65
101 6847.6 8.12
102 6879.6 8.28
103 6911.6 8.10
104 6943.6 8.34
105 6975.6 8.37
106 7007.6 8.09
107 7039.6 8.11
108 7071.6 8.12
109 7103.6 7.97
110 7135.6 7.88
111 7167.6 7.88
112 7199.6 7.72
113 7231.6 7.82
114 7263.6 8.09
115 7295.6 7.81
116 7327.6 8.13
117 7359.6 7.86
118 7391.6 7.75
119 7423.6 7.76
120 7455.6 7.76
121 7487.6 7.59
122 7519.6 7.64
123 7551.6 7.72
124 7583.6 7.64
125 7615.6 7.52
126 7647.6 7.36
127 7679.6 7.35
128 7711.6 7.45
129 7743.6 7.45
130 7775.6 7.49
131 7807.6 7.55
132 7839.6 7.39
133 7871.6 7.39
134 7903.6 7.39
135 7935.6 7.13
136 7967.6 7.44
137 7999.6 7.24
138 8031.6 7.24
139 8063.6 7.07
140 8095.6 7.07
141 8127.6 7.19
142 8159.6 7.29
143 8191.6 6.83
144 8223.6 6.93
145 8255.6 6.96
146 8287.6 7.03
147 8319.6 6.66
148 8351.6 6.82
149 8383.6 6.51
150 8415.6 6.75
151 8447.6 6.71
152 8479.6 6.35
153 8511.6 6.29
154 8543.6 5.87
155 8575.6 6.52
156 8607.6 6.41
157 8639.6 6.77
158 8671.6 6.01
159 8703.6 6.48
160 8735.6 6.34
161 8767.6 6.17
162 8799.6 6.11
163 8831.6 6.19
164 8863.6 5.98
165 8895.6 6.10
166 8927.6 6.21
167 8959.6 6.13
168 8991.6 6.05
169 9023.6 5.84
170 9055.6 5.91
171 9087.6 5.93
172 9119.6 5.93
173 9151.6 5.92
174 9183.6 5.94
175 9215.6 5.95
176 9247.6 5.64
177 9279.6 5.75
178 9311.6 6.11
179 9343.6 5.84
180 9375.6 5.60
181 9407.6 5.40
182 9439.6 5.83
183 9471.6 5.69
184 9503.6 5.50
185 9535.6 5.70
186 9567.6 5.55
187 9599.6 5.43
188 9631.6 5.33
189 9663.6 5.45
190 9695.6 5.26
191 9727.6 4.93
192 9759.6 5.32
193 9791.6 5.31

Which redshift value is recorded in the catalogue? 0.000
